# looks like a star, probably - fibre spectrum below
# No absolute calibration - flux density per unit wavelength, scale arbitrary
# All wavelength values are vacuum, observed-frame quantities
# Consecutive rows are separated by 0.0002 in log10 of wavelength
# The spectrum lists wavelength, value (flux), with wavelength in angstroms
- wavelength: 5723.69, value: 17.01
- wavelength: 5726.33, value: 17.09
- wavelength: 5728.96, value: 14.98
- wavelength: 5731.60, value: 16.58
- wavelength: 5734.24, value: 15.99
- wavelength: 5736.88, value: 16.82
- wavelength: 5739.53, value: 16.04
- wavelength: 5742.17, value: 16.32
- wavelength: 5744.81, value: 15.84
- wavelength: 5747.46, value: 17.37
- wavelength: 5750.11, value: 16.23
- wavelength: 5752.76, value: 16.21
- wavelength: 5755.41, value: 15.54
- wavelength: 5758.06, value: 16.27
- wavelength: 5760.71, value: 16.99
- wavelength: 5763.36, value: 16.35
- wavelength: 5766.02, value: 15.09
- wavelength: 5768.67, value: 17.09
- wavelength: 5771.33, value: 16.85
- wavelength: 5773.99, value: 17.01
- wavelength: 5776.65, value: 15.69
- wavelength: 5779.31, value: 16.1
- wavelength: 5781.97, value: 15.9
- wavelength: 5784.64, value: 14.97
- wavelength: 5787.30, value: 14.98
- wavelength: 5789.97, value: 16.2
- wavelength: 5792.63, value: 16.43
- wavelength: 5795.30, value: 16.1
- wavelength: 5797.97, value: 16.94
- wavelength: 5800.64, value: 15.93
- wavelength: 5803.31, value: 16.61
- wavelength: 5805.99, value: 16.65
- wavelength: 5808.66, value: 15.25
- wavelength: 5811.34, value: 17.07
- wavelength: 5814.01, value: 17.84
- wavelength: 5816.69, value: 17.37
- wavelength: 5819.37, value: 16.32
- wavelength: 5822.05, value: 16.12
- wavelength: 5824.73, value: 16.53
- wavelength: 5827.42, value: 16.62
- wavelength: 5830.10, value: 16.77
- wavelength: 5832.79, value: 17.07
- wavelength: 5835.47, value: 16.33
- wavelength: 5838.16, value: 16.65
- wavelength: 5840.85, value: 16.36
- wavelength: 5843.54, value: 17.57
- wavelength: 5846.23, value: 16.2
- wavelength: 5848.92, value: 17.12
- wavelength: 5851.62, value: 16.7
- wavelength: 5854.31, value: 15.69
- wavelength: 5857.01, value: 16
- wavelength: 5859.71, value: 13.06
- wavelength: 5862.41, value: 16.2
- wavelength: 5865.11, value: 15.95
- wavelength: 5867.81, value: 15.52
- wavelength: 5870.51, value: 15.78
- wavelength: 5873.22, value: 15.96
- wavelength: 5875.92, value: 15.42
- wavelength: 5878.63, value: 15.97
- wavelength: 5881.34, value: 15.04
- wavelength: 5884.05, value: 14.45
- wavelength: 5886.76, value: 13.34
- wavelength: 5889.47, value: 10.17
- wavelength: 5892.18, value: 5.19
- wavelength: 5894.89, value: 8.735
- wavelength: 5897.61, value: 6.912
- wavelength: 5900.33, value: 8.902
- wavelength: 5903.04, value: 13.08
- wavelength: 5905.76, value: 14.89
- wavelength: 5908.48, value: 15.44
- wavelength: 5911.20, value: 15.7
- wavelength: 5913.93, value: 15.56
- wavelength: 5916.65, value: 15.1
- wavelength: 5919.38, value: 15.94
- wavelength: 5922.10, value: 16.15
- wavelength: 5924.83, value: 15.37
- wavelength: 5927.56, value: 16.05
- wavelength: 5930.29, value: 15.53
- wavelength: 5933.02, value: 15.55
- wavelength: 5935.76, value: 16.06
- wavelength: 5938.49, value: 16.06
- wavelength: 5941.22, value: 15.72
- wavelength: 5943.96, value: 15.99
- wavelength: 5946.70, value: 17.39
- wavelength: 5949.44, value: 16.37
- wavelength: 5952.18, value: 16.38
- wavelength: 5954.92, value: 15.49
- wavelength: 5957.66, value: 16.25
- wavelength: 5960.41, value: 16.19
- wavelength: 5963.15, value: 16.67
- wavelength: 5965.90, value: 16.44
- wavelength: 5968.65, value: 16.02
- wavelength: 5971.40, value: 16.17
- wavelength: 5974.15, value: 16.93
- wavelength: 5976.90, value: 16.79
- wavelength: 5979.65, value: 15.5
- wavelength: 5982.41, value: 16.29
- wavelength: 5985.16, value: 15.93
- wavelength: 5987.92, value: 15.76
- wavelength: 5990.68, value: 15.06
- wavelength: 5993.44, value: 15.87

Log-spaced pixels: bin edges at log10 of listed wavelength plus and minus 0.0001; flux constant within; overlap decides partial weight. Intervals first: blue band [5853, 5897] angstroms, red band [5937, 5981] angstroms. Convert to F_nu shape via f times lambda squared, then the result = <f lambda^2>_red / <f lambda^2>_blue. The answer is 1.2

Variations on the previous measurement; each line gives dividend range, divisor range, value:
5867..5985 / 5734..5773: 0.97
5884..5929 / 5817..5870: 0.82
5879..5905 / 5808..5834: 0.67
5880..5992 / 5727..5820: 0.96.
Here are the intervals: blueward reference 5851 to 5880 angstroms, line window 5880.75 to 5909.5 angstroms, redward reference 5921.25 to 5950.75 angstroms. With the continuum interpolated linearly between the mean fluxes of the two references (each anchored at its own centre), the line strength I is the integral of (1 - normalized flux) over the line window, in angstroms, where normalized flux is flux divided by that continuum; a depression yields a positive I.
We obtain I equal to 8.1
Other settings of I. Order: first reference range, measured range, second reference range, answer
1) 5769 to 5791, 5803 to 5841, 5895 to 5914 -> -4.73 angstroms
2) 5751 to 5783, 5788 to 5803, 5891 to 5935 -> -0.54 angstroms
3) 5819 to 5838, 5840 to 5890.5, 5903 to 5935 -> 2.22 angstroms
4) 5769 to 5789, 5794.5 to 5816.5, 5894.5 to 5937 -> -1.37 angstroms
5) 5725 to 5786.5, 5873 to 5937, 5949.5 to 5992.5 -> 9.61 angstroms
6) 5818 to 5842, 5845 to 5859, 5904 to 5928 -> 0.07 angstroms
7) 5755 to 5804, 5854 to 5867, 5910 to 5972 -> 0.59 angstroms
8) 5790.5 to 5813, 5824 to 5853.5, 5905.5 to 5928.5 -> -1.04 angstroms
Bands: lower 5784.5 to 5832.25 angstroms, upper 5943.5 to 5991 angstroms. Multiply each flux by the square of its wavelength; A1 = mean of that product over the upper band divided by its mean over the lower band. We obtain 1.04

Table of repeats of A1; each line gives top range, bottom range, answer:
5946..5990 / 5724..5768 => 1.08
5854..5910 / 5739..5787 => 0.86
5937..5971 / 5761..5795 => 1.07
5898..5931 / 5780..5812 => 0.94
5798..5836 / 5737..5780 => 1.04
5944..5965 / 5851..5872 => 1.08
